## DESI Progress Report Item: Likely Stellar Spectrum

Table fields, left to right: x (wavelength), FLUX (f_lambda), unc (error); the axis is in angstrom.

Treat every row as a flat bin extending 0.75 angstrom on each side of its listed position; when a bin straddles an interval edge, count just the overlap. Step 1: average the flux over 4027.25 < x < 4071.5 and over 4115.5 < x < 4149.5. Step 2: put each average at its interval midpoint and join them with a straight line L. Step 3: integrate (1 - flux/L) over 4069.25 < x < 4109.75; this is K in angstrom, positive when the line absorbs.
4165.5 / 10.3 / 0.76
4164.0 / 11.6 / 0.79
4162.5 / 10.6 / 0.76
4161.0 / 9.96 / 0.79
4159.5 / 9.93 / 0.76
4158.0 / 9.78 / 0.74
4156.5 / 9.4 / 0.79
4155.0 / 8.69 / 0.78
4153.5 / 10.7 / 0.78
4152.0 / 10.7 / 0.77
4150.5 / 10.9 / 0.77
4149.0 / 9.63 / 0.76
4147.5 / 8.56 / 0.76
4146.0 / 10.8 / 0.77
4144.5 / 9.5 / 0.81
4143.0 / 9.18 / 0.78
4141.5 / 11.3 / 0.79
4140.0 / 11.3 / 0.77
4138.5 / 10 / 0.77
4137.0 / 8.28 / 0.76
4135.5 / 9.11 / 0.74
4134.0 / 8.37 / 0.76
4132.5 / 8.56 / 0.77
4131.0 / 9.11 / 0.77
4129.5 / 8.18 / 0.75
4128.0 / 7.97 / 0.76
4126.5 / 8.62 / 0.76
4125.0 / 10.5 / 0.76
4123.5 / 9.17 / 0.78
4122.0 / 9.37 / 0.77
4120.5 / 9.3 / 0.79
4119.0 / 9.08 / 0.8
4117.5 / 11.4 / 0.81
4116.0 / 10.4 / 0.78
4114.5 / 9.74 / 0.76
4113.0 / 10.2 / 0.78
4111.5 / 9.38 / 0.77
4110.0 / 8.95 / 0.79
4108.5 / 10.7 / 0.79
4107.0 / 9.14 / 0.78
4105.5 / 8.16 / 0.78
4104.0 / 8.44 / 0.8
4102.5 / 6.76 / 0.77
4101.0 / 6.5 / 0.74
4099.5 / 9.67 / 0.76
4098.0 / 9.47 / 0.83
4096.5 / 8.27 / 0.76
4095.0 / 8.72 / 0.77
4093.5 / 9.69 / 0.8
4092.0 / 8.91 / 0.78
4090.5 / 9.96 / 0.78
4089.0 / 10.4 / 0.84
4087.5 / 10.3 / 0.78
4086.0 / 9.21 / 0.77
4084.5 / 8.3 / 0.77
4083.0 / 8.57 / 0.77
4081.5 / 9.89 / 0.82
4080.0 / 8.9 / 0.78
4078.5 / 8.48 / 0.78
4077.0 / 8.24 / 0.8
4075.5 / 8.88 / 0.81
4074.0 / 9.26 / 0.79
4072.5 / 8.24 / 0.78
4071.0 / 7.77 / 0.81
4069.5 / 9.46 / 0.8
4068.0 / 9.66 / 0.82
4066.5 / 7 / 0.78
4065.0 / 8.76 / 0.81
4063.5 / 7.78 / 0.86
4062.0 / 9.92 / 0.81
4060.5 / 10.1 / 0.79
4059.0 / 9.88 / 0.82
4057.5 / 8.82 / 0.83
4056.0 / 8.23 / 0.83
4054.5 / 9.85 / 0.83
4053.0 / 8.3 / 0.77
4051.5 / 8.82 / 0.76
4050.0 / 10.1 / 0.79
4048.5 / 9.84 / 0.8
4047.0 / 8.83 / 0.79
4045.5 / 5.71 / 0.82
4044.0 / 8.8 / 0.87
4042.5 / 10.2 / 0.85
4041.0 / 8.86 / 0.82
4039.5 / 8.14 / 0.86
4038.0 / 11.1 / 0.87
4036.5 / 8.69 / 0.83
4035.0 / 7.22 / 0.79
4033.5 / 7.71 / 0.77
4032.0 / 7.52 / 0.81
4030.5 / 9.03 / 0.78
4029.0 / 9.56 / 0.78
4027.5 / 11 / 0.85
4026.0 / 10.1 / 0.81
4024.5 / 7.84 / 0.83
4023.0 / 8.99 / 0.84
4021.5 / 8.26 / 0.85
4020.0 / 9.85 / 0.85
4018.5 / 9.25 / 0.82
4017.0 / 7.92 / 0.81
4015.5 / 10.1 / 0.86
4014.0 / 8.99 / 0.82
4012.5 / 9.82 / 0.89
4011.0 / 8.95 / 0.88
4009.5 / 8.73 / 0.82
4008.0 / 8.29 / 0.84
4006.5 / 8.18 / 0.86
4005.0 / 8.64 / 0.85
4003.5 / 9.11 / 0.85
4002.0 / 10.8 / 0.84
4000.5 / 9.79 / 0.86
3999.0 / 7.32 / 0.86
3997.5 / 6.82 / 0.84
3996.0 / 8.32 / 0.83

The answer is 1.15 angstrom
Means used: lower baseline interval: 8.87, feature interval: 8.89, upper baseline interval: 9.46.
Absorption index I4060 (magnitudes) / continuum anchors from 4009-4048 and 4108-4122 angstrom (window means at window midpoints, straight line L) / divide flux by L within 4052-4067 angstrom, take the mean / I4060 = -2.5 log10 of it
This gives 0.042 mag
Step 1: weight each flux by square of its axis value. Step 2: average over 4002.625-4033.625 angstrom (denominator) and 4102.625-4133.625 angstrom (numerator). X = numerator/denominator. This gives 1.08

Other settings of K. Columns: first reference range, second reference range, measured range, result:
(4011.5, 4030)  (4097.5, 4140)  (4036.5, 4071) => 1.0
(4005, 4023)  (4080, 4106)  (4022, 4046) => 0.3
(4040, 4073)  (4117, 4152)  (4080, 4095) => -0.5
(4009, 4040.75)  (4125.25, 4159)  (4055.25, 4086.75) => 1.2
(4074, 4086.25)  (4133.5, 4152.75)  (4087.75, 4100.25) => -0.5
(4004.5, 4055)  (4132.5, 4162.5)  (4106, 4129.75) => 0.1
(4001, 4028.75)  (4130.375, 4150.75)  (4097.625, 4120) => 0.7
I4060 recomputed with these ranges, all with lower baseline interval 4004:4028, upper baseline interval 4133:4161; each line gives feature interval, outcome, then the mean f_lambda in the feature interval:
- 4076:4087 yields 0.07 mag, 8.83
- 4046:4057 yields 0.02 mag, 9.05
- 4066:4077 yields 0.09 mag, 8.62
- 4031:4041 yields 0.09 mag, 8.45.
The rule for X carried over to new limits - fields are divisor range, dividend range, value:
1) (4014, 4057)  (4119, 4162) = 1.12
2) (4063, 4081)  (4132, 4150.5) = 1.16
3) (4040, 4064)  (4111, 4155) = 1.11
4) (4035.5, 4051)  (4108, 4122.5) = 1.13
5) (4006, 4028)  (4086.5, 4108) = 1.02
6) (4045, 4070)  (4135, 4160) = 1.16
